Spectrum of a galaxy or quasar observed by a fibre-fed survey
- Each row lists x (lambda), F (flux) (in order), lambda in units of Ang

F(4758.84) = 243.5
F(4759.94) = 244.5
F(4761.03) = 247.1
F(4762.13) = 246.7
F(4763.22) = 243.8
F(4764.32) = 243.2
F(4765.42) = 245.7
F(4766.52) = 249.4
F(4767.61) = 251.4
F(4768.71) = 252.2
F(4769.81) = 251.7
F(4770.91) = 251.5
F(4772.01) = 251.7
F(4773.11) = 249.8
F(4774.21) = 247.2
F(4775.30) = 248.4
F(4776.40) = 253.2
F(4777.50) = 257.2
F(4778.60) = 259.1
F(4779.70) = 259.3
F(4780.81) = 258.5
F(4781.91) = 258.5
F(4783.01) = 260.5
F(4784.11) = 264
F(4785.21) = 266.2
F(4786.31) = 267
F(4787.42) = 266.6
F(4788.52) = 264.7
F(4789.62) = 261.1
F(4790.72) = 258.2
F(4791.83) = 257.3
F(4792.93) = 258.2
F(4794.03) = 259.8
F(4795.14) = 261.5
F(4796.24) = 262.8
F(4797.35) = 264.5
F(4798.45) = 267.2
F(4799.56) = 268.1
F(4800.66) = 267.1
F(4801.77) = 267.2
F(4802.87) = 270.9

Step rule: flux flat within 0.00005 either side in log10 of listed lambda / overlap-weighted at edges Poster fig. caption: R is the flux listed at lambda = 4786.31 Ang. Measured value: 267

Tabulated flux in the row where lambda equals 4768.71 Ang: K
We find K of 252.2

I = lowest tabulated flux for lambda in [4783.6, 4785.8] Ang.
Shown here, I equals 264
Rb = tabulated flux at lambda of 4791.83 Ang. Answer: 257.3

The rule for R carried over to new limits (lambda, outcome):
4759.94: 244.5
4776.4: 253.2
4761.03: 247.1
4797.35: 264.5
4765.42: 245.7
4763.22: 243.8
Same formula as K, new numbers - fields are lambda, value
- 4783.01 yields 260.5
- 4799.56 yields 268.1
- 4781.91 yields 258.5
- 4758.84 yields 243.5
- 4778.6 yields 259.1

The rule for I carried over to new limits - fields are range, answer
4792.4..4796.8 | 258.2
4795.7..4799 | 262.8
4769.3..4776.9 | 247.2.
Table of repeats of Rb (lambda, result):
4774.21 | 247.2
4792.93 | 258.2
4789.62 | 261.1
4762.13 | 246.7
